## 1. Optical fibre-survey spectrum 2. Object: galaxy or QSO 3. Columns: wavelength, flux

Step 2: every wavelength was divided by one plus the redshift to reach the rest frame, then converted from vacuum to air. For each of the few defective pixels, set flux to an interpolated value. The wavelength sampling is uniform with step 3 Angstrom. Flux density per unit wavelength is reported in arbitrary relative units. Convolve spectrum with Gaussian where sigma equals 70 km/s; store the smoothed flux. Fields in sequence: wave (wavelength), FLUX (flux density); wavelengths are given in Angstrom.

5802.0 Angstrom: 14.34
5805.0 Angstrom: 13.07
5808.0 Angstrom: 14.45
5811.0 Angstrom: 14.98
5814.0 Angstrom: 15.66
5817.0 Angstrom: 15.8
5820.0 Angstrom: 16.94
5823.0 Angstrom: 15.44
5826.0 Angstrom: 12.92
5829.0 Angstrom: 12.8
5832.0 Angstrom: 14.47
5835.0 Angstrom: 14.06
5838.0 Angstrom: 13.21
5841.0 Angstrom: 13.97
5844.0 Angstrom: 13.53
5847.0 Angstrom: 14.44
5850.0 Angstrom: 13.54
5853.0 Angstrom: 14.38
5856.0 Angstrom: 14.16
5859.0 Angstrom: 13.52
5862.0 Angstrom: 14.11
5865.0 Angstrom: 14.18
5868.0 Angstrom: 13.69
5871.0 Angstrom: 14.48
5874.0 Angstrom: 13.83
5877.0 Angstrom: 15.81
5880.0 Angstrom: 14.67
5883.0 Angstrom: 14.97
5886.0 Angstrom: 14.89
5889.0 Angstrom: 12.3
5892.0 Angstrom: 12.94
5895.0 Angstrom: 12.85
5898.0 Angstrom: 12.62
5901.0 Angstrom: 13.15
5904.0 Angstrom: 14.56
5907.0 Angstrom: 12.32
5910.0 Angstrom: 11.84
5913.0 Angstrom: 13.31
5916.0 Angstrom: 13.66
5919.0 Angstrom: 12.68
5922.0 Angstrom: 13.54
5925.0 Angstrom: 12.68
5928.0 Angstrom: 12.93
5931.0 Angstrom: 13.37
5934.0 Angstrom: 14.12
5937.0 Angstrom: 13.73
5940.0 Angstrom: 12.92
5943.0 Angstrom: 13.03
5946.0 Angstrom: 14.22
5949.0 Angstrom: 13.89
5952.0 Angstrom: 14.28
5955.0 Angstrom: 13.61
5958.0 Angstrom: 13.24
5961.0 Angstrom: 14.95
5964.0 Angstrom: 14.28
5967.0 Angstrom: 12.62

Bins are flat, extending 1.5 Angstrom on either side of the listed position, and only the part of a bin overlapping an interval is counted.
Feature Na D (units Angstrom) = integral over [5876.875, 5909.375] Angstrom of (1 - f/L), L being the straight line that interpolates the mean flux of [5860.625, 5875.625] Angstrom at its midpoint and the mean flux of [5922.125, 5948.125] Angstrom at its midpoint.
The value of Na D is 0.5 Angstrom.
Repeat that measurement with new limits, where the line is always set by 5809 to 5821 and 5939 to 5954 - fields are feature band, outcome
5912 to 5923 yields 0.7 Angstrom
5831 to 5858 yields 2.3 Angstrom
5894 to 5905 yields 0.9 Angstrom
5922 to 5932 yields 0.7 Angstrom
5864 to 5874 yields 0.6 Angstrom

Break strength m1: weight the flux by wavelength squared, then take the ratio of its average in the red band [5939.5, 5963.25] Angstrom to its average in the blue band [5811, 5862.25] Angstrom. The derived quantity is 1.00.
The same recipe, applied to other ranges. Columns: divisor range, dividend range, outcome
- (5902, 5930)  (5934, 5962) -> 1.06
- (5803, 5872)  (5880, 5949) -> 0.96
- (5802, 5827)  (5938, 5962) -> 0.96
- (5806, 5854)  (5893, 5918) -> 0.93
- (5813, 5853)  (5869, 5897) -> 1.00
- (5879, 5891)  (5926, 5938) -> 0.97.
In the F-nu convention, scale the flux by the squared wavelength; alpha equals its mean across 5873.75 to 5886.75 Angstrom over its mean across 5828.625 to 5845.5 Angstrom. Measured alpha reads 1.1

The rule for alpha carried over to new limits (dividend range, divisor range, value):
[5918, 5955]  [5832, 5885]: 0.98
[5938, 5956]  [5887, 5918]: 1.07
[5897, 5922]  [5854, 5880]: 0.93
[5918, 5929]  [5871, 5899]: 0.94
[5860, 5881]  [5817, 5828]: 0.97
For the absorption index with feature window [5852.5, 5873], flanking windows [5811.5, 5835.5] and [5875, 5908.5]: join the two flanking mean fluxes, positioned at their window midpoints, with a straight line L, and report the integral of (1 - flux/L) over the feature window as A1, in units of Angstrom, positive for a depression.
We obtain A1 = 0.2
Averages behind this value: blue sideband 14.8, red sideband 13.7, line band 14.1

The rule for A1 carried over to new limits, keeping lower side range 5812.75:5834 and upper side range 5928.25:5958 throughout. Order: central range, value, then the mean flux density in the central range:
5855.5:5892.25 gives 0.43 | 14.2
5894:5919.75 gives 1.81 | 13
